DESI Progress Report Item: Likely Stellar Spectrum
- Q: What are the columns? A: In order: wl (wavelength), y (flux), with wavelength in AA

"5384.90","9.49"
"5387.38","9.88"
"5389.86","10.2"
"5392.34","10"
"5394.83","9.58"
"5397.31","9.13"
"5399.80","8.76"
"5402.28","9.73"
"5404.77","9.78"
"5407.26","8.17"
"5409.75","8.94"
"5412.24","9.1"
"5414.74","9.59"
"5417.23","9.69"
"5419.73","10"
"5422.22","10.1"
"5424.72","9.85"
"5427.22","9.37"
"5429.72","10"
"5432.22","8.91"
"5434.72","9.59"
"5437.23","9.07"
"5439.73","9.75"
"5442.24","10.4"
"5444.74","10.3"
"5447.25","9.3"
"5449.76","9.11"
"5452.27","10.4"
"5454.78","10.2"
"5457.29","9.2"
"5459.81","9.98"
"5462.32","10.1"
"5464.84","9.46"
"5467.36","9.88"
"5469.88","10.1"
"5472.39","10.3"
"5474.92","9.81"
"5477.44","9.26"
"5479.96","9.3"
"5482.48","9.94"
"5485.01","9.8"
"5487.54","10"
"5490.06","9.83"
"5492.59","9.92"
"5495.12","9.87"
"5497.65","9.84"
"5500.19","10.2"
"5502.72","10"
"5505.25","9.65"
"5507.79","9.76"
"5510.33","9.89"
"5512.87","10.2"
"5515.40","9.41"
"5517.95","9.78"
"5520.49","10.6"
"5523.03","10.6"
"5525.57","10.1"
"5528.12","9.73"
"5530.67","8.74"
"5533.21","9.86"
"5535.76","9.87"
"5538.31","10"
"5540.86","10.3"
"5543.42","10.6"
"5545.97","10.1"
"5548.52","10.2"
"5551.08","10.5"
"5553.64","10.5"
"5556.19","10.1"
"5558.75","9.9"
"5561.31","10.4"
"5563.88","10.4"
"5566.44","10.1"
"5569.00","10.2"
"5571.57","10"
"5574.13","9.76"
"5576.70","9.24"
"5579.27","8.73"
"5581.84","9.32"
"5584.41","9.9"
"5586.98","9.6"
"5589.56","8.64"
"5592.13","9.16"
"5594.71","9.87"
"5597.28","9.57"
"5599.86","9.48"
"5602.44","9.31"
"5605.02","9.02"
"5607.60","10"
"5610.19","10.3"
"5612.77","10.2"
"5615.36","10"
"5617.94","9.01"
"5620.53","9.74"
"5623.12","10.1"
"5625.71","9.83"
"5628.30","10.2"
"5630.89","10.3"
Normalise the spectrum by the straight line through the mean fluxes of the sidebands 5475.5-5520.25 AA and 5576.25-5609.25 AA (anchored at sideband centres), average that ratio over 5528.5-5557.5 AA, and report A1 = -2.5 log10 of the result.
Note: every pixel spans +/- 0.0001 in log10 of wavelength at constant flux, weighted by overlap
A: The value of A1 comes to -0.05 mag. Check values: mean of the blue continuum 9.82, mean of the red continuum 9.38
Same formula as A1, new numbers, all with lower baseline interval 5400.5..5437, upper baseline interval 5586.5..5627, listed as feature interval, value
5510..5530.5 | -0.048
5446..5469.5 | -0.028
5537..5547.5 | -0.075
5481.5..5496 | -0.042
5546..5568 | -0.074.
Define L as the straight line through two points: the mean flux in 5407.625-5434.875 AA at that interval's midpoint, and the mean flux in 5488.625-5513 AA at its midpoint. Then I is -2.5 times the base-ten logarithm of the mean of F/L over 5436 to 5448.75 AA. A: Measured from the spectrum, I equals -0.02 mag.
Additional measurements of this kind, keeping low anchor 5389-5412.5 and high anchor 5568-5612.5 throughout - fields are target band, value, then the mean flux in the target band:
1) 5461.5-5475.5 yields -0.059 mag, 9.94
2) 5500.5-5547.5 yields -0.055 mag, 9.96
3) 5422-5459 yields -0.036 mag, 9.69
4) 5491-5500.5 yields -0.054 mag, 9.92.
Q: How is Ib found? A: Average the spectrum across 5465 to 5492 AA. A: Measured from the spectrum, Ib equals 9.81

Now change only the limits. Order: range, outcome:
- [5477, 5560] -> 9.96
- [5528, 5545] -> 9.89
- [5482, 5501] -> 9.91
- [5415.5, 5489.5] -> 9.76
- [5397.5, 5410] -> 9.09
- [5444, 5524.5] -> 9.87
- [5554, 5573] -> 10.2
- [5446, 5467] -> 9.72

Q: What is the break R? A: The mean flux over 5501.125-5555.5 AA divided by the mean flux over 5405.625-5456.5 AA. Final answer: 1.0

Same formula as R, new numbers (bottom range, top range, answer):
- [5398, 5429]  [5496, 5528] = 1.06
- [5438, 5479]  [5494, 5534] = 1.01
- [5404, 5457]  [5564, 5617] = 1.00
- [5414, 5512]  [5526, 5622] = 1.00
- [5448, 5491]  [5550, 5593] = 1.00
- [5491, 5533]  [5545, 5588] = 1.00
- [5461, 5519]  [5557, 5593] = 0.98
